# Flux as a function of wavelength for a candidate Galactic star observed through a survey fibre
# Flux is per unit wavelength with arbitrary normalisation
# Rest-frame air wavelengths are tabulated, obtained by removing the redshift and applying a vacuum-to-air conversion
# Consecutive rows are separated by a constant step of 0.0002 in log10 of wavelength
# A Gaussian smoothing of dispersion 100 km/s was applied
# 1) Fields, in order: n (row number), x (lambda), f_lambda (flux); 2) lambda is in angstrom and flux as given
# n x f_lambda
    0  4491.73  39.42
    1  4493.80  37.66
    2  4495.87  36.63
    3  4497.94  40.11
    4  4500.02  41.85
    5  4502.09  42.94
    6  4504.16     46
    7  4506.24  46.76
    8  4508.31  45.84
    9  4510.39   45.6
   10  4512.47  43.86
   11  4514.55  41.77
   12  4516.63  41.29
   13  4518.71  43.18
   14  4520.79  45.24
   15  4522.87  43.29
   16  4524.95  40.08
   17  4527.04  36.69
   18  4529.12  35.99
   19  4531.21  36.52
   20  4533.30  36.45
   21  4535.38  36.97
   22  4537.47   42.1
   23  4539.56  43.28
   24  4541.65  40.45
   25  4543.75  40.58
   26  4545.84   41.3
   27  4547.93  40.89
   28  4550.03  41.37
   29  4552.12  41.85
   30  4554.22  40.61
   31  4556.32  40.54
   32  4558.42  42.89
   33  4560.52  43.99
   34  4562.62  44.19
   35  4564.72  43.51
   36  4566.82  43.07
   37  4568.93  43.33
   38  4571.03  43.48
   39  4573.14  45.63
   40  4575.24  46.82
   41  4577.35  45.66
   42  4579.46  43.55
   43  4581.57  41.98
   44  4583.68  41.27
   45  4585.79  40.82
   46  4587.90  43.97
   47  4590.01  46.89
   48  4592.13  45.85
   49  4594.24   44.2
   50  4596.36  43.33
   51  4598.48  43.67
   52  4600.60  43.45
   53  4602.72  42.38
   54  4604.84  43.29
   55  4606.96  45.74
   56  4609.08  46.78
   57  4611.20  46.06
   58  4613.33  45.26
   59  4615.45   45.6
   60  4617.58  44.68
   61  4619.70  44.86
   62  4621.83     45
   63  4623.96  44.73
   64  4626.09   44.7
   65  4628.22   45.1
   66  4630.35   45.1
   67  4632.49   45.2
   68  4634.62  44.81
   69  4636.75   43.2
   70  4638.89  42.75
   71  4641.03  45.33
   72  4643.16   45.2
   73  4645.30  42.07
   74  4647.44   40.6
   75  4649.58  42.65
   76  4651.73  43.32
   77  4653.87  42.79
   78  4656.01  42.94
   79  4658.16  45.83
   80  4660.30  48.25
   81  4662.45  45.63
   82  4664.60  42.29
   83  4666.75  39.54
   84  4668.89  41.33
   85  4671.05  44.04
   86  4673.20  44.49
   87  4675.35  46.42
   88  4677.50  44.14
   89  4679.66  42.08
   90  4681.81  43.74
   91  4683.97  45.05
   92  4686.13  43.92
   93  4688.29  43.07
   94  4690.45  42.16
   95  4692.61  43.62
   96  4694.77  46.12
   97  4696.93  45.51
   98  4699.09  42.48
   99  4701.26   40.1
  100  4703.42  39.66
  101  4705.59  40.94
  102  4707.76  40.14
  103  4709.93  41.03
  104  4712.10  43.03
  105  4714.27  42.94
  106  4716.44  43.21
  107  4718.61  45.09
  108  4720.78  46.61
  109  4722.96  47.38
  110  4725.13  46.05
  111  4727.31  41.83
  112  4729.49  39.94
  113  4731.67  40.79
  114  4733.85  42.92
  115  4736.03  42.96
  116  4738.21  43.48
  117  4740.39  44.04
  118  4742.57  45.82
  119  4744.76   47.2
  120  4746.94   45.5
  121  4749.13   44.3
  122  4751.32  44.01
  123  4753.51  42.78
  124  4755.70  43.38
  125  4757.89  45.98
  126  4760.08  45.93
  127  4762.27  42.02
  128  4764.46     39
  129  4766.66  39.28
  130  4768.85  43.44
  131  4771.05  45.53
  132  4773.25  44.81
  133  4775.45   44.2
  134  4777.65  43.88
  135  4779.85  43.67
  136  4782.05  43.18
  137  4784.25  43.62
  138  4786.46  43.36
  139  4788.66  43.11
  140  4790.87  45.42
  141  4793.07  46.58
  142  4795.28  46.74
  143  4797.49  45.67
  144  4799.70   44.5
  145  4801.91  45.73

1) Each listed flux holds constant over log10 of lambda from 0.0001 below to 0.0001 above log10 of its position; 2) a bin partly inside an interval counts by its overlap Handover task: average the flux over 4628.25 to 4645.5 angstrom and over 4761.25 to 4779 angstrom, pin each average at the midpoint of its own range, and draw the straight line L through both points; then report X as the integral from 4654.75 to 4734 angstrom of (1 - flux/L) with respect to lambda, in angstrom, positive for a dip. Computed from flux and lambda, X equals 0.59 angstrom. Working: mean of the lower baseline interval 44.4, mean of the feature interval 43.4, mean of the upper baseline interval 42.8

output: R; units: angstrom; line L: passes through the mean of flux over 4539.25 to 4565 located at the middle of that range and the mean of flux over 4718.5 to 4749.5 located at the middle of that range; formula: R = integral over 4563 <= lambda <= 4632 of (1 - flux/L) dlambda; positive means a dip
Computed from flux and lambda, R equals -3.11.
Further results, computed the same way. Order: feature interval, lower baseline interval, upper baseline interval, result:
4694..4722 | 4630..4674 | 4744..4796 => 0.64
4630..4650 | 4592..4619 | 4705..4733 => 0.21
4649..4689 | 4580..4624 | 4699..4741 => -0.37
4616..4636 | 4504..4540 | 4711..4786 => -1.09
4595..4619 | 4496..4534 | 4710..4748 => -1.04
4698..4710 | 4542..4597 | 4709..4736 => 0.74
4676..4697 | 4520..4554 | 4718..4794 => -0.59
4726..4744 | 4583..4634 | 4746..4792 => 0.40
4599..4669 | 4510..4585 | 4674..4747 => -2.35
